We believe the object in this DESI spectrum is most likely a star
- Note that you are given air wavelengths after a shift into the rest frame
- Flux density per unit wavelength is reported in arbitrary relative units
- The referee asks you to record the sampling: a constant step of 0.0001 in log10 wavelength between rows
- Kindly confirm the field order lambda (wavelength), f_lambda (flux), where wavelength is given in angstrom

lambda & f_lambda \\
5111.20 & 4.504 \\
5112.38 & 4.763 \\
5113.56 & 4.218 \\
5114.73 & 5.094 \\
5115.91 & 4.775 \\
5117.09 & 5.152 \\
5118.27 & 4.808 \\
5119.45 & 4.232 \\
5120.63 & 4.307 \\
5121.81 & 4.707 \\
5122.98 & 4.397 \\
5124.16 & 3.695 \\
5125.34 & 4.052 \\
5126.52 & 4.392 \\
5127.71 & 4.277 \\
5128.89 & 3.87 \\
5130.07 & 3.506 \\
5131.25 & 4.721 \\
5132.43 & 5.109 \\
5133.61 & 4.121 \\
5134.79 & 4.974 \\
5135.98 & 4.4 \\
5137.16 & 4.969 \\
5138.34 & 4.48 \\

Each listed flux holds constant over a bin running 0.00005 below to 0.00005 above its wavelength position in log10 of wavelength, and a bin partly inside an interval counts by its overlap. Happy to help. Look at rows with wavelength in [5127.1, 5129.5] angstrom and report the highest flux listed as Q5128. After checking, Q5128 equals 4.277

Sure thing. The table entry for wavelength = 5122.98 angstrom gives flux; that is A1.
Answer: 4.397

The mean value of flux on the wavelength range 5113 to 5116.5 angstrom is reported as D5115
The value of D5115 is 4.71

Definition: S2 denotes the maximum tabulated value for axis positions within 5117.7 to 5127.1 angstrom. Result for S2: 4.808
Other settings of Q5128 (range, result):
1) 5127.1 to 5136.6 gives 5.109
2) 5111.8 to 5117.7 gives 5.152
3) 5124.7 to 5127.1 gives 4.392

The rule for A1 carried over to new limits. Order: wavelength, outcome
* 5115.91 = 4.775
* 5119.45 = 4.232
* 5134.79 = 4.974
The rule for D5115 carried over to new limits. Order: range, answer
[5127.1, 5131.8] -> 4.08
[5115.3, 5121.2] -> 4.65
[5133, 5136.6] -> 4.51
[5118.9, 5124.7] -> 4.28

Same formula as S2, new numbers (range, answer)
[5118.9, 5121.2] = 4.307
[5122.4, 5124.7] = 4.397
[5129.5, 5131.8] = 4.721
